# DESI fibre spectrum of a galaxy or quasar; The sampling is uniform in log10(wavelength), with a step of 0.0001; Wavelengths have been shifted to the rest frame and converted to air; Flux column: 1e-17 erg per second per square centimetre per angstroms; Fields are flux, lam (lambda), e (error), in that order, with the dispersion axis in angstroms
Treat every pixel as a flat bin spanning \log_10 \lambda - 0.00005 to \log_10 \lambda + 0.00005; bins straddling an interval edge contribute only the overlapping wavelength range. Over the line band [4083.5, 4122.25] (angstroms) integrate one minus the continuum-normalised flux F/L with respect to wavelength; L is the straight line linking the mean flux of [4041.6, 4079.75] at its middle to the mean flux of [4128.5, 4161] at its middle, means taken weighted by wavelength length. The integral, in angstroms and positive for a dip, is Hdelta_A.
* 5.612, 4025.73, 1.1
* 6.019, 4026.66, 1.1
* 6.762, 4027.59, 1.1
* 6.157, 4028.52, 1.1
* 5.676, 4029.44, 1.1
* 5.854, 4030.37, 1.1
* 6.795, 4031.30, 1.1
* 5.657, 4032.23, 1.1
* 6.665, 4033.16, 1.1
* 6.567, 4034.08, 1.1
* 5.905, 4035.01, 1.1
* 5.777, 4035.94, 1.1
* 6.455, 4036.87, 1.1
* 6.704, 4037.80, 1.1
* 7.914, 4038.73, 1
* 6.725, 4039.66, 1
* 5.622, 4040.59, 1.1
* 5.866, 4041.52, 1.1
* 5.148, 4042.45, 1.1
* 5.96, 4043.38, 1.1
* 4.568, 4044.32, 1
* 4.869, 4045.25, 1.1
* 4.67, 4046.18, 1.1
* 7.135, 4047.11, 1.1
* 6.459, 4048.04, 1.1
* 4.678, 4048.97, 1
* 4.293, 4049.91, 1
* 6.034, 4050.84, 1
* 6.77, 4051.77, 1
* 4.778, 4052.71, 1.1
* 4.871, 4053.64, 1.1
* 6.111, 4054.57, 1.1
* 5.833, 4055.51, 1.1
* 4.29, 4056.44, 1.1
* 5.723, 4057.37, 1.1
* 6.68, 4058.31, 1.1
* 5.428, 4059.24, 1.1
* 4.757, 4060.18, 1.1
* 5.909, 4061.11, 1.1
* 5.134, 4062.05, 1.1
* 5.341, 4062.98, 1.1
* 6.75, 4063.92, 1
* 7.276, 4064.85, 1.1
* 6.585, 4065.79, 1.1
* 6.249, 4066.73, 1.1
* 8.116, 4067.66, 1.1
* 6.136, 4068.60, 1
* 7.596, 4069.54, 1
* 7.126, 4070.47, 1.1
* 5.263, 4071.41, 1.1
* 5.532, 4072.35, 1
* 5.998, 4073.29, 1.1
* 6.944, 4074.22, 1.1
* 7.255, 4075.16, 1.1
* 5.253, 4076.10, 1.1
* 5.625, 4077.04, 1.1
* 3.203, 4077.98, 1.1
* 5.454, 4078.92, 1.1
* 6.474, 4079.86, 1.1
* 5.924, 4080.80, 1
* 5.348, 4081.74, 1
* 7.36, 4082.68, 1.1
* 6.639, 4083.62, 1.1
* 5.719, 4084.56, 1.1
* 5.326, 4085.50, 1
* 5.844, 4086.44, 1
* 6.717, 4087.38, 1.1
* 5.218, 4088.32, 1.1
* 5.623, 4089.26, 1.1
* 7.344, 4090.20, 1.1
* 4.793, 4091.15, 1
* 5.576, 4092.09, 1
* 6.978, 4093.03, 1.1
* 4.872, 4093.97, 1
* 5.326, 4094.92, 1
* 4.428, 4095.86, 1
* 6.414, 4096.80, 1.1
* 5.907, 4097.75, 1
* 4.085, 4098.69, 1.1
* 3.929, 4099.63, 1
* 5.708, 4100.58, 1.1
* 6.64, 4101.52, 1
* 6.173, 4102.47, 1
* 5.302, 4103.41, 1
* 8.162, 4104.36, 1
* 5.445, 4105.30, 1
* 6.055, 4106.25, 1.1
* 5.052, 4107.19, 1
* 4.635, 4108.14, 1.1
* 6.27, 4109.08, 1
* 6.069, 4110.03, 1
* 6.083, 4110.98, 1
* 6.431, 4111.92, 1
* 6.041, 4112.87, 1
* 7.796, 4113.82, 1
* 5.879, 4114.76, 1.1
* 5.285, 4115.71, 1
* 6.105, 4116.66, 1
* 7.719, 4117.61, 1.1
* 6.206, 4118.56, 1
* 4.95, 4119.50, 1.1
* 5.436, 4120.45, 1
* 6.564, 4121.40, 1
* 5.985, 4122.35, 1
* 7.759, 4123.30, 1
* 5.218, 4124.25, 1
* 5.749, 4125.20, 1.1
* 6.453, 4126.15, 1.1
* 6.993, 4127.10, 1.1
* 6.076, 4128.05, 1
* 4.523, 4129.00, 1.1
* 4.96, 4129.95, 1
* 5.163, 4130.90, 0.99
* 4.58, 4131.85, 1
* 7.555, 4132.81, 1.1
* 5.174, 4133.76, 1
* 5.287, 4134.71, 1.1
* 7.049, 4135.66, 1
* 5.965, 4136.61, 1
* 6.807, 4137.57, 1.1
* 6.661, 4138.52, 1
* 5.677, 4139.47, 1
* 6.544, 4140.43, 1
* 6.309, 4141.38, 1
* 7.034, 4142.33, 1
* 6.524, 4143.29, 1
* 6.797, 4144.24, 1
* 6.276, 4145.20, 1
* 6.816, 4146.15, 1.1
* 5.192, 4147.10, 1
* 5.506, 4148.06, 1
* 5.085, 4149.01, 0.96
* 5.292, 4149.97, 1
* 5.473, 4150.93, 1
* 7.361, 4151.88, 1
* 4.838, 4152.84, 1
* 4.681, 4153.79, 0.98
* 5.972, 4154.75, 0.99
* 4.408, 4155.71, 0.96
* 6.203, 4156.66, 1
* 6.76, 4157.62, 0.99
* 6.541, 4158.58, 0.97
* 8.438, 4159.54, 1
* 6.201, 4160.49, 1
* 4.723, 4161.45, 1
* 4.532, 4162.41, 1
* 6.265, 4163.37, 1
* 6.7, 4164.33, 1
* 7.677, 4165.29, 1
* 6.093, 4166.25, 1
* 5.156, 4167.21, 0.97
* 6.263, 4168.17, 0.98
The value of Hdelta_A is 0.20 angstroms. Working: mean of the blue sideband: 5.8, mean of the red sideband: 5.99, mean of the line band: 5.87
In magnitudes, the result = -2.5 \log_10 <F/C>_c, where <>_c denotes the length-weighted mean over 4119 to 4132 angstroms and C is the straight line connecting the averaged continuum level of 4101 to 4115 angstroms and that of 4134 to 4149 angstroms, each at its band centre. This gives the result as 0.08 mag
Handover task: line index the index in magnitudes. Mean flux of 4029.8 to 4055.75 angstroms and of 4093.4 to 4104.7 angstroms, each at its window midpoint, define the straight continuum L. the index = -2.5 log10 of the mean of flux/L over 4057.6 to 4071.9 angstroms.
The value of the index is -0.09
